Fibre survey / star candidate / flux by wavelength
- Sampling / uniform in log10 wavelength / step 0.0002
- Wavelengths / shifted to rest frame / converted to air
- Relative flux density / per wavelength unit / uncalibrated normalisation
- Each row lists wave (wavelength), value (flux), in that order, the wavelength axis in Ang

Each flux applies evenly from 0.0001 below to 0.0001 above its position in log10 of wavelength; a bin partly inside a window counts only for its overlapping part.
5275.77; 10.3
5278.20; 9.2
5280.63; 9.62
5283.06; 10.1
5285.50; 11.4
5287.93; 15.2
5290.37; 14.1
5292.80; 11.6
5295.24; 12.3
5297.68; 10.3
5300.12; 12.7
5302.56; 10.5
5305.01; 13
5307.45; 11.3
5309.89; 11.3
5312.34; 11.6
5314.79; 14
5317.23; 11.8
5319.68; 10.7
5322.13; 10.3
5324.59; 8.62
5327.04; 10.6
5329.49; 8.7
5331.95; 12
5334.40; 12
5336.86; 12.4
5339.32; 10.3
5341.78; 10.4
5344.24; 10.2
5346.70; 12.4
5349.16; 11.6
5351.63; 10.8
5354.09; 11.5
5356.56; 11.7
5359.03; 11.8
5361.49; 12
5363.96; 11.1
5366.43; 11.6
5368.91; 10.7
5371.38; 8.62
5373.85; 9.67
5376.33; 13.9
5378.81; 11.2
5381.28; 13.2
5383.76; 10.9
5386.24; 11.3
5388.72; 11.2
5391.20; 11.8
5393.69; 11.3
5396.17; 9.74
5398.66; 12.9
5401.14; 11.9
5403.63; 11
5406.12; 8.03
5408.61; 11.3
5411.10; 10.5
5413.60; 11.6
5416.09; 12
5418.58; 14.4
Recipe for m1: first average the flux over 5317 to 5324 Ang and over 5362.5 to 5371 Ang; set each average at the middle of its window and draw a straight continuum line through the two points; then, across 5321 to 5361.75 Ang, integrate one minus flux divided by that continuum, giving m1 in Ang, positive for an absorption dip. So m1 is -1.02 Ang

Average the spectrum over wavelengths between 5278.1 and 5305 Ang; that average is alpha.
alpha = 11.7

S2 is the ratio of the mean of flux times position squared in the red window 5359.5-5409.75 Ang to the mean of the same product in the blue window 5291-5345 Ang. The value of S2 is 1.0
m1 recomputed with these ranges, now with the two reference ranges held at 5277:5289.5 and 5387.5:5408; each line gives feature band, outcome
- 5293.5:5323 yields -1.4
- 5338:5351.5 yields 0.1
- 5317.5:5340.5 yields 0.9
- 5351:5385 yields -0.9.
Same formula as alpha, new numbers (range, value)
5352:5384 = 11.4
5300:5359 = 11.2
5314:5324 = 11.4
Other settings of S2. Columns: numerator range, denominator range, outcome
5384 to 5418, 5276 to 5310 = 1.00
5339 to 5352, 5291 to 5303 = 0.96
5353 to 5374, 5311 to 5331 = 1.04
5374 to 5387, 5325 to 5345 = 1.13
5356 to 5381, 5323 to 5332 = 1.18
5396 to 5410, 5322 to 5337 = 1.06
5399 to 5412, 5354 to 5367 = 0.94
